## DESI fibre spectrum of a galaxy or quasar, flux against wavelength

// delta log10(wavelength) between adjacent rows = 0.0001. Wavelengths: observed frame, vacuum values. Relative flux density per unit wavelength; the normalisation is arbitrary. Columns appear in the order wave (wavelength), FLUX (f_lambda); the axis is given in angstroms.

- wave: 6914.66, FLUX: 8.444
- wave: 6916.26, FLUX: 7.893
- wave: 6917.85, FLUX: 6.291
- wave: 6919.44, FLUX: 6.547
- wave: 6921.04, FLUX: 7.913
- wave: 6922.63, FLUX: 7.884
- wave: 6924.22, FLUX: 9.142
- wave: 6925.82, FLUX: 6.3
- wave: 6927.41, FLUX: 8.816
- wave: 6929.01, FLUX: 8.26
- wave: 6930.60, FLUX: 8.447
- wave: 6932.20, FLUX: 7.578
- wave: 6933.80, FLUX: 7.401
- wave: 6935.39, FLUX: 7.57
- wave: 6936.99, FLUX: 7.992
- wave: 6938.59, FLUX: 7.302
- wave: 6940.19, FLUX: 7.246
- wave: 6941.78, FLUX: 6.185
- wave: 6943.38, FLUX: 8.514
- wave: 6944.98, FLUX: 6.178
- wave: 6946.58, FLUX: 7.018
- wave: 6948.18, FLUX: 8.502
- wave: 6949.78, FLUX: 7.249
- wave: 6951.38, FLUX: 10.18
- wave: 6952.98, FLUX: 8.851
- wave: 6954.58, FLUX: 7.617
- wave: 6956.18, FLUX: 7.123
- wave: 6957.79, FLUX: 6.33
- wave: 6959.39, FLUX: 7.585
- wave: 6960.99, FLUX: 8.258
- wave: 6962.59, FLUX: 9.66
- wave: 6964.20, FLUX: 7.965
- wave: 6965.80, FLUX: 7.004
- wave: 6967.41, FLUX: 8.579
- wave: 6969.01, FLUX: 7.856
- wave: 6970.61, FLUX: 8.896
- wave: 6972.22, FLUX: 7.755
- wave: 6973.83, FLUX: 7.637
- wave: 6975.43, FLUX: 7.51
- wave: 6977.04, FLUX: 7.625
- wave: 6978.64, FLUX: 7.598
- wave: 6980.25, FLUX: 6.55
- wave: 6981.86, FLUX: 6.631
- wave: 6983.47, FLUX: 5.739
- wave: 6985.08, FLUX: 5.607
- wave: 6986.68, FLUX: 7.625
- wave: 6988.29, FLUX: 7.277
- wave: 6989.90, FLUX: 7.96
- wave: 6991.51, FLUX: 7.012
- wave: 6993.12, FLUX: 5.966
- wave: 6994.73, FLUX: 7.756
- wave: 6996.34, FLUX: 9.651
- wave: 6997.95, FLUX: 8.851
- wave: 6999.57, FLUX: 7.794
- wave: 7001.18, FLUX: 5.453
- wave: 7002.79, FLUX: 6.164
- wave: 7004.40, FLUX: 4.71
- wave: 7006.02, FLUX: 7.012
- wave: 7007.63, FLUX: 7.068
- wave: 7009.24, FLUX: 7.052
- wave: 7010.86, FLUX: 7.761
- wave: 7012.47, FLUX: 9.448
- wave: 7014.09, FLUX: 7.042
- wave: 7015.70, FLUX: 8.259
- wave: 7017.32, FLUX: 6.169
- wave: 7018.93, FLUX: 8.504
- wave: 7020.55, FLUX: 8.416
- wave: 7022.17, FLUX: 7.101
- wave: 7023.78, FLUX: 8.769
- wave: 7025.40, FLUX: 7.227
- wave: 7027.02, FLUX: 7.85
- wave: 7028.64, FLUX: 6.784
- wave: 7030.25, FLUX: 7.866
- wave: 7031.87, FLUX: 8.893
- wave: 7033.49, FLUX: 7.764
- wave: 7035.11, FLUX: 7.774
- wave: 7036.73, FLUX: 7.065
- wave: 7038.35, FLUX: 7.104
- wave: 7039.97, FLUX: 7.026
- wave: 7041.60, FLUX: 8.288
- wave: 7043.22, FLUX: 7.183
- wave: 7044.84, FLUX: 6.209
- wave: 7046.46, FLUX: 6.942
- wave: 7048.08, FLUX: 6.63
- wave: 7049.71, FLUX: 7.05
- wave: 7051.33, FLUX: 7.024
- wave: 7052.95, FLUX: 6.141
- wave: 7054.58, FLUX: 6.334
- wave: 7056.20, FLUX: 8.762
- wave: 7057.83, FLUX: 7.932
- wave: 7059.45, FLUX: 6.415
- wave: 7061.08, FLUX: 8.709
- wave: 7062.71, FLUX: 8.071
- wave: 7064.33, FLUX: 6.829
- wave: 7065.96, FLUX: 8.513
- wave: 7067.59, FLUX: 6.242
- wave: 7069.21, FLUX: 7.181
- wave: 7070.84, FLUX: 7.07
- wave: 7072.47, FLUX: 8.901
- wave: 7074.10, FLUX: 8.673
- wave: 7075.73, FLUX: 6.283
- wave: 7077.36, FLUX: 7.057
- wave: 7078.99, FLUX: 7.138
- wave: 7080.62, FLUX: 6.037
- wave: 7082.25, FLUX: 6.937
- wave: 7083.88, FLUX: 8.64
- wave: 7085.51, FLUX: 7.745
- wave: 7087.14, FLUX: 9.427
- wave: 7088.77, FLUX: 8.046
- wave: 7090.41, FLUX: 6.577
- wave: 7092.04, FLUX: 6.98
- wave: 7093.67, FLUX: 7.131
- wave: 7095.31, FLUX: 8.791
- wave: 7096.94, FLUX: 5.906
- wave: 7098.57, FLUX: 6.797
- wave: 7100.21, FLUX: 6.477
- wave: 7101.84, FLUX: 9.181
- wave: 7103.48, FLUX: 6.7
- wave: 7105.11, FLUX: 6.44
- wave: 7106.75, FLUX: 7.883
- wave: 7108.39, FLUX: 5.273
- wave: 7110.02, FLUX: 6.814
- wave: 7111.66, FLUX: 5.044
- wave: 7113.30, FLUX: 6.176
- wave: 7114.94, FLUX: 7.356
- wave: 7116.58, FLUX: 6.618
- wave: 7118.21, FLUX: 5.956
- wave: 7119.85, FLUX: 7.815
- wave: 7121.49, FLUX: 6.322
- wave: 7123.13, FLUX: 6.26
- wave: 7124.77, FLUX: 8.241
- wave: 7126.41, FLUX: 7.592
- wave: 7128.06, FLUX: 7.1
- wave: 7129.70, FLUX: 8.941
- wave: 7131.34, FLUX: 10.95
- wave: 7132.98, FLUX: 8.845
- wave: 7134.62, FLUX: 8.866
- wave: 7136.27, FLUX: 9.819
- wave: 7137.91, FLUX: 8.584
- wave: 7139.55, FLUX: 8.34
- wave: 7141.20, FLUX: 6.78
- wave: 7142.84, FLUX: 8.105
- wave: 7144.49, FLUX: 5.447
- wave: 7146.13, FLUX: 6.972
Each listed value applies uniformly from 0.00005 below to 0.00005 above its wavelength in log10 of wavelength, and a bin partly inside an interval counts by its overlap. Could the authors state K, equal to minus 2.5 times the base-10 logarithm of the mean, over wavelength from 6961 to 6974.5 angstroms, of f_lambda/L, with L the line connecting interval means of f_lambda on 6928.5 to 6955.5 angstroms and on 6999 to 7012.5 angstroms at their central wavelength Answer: -0.11 mag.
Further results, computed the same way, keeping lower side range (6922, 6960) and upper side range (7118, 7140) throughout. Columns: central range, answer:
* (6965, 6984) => 0.05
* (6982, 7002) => 0.09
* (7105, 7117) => 0.25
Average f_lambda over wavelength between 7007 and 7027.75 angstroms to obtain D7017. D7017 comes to 7.75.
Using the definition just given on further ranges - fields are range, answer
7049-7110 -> 7.33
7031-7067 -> 7.39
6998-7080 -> 7.36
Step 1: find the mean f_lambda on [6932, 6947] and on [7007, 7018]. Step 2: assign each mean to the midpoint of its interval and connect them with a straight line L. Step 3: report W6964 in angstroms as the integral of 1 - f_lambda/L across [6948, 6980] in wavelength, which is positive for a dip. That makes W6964 -2.5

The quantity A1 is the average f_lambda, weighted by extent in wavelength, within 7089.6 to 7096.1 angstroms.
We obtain 7.36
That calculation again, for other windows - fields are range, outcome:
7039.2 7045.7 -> 7.17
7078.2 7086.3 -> 7.3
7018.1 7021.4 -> 8.42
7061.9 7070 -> 7.37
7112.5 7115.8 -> 6.76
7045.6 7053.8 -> 6.75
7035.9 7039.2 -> 7.09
